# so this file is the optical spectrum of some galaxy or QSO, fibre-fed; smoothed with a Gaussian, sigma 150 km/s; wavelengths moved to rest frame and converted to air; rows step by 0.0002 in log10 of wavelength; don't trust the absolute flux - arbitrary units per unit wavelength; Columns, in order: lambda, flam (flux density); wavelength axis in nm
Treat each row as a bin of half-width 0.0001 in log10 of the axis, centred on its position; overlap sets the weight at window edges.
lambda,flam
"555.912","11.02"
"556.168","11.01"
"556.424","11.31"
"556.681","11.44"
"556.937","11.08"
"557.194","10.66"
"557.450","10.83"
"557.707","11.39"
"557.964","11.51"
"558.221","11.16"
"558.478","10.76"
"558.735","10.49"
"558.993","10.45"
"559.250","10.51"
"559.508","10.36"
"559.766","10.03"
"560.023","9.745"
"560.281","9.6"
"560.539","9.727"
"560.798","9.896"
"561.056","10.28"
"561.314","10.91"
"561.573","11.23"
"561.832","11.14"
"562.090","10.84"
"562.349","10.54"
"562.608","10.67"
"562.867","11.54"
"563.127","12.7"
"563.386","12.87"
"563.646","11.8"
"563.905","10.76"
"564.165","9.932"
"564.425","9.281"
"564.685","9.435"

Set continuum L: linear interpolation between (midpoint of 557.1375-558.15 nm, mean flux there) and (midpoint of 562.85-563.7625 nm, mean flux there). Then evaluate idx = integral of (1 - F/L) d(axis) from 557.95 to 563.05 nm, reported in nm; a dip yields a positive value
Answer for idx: 0.50 nm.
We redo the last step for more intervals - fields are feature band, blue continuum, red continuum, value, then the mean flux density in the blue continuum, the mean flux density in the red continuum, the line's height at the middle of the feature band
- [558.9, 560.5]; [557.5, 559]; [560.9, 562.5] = 0.122 nm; 11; 10.8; 10.9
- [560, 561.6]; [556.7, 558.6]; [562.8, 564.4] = 0.158 nm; 11.1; 11.4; 11.3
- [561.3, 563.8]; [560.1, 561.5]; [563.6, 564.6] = -0.303 nm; 10.1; 10.3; 10.2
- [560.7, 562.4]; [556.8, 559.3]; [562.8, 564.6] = 0.058 nm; 10.9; 11.2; 11.1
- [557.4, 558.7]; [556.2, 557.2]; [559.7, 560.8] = -0.057 nm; 11.2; 9.78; 10.6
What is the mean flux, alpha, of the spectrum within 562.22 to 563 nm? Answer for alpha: 10.9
